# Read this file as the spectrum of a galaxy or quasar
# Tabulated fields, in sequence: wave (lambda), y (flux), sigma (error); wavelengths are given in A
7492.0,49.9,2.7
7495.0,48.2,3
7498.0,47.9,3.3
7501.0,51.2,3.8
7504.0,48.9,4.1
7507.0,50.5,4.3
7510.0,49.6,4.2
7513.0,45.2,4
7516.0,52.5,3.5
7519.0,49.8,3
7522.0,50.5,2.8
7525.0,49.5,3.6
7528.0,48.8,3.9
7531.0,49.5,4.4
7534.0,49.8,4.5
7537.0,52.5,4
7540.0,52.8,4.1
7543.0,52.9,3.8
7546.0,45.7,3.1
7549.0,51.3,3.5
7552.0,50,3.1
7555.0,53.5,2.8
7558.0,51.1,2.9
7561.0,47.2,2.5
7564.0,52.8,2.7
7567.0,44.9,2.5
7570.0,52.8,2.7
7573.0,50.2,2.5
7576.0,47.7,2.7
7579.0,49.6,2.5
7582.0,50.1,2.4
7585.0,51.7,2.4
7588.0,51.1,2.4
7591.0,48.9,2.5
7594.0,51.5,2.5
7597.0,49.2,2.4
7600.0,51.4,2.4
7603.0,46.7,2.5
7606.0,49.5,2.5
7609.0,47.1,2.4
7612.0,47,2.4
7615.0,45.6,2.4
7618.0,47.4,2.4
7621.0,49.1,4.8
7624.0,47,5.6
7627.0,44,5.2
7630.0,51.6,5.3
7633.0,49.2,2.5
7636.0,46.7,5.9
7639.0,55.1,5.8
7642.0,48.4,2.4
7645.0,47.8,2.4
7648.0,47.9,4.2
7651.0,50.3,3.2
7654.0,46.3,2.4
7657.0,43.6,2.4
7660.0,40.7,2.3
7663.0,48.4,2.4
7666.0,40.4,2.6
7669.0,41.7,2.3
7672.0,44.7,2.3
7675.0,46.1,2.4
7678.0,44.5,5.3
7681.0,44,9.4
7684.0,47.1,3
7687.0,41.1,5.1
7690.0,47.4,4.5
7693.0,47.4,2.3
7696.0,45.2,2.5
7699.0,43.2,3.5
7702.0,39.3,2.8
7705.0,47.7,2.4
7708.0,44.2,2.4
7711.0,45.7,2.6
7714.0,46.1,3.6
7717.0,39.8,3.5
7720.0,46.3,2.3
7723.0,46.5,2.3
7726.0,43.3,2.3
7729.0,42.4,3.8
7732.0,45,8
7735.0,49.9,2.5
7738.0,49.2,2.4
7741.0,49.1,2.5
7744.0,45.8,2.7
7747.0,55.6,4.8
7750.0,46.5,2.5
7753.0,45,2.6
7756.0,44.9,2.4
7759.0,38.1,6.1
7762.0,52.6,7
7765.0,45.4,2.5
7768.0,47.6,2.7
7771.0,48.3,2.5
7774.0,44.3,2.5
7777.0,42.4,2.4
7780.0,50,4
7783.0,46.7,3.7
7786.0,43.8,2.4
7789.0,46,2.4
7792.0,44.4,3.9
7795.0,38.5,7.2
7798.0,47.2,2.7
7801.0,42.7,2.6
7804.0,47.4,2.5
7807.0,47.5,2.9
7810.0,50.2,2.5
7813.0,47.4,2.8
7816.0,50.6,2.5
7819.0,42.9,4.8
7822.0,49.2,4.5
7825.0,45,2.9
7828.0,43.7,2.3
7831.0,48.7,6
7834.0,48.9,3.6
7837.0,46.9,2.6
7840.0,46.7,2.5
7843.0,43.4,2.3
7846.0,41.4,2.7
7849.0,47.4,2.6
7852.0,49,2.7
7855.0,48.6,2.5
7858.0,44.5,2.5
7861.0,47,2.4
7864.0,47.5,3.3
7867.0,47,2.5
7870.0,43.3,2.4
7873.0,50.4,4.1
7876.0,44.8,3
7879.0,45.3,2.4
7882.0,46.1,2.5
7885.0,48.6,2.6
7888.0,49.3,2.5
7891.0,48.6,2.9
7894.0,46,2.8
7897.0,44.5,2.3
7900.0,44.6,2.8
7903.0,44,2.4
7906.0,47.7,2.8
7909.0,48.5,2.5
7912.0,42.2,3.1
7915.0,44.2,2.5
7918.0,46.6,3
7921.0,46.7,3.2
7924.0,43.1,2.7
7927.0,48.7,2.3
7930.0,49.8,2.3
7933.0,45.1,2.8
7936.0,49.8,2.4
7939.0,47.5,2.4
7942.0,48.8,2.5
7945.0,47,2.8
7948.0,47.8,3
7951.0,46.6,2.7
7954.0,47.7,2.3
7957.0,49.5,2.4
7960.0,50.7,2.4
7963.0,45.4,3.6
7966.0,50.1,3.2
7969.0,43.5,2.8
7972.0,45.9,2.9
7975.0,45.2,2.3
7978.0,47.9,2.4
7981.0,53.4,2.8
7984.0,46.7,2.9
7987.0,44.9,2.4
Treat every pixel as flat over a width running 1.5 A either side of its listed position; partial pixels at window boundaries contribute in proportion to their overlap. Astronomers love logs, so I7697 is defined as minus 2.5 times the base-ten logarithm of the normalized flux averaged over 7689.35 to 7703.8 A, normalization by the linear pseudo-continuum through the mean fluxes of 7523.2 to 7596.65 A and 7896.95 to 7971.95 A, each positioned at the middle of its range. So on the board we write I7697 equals 0.11 mag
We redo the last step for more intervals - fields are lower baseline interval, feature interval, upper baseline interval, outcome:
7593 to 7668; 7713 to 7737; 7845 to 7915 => 0.05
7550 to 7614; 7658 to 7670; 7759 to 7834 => 0.13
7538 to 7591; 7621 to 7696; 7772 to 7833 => 0.05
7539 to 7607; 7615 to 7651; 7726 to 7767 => 0.01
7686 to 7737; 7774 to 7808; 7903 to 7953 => 0.01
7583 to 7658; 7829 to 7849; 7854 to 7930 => 0.02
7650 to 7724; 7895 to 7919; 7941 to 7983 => 0.04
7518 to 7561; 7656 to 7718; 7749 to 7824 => 0.08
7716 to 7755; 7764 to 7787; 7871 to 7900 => 0.01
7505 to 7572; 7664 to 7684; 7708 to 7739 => 0.06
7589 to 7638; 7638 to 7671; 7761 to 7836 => 0.04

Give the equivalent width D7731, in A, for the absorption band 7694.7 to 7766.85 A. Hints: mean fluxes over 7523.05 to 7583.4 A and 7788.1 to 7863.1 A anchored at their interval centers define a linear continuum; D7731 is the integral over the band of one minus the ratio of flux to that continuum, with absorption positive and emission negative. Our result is 2.83 A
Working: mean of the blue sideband 50.1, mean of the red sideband 46.2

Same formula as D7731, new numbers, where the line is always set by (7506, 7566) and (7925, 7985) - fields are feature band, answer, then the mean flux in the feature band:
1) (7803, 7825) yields 0.4 A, 47.7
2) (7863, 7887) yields 0.8 A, 46.7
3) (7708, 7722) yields 1.3 A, 44.5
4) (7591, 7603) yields 0.0 A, 50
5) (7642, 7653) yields 0.2 A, 48.5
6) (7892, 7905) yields 0.8 A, 45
